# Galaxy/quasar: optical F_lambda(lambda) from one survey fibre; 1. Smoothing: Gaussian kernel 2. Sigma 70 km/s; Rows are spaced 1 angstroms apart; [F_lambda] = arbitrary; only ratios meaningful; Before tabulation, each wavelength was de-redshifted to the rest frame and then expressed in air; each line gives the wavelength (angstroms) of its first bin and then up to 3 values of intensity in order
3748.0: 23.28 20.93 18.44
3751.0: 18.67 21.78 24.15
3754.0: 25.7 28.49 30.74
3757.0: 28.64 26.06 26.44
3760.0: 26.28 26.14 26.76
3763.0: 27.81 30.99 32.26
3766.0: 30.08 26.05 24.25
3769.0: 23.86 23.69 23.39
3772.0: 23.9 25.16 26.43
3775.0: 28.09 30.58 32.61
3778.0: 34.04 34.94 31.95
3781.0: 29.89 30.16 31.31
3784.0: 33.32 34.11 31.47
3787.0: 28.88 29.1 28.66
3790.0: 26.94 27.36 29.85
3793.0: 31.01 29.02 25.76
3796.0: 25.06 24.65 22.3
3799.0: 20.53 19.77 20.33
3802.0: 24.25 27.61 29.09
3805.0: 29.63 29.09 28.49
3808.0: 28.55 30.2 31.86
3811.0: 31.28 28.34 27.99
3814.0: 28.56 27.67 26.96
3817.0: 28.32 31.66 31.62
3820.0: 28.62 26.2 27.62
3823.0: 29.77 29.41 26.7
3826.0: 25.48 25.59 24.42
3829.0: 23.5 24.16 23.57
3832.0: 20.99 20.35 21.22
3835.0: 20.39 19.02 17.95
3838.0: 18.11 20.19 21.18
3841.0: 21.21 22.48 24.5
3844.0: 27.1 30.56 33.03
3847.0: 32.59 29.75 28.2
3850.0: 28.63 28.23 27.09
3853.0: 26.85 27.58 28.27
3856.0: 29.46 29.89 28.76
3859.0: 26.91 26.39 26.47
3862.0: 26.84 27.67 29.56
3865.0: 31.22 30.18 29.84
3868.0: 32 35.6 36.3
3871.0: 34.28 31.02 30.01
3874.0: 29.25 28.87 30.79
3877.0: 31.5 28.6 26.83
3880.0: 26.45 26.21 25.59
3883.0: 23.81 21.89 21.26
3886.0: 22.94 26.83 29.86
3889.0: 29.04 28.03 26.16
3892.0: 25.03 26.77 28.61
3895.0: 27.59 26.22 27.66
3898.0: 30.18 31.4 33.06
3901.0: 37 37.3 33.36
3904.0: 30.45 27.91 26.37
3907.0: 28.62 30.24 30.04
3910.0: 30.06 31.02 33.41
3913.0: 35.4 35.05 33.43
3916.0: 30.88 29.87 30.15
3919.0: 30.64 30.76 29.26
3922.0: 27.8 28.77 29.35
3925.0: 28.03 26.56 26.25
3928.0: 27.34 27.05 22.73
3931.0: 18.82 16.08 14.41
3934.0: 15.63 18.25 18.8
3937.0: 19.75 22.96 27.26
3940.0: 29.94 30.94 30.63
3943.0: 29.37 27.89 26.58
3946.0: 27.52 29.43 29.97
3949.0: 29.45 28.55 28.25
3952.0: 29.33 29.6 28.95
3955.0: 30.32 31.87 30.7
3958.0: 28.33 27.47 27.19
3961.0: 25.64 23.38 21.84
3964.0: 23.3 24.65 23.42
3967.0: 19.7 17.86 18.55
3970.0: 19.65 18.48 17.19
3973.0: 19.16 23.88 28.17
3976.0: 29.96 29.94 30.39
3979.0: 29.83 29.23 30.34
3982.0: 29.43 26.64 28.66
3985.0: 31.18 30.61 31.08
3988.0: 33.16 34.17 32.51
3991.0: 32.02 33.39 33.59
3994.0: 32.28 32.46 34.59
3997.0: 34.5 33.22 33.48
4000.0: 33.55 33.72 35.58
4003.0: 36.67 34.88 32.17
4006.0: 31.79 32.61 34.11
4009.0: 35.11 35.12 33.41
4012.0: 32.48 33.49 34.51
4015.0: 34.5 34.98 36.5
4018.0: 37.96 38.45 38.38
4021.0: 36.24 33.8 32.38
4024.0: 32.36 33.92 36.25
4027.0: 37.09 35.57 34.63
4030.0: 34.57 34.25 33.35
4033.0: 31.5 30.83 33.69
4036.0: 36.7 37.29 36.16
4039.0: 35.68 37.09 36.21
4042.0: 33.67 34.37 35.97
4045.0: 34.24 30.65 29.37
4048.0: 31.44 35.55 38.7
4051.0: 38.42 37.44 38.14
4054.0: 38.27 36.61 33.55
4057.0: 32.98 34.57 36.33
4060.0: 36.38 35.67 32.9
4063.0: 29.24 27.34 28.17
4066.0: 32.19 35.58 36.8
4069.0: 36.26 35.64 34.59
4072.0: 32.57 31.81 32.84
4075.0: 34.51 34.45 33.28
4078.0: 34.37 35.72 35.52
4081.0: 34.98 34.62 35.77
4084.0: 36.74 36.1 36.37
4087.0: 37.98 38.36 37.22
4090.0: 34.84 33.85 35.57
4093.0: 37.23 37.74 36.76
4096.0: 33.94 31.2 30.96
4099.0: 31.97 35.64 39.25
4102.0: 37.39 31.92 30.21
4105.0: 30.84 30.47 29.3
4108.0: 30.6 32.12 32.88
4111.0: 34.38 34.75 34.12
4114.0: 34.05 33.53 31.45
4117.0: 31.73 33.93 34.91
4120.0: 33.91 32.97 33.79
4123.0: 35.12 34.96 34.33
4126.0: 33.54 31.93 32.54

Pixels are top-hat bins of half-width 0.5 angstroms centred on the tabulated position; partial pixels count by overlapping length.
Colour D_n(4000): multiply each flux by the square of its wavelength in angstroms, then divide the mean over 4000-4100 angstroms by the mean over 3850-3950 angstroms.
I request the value 1.33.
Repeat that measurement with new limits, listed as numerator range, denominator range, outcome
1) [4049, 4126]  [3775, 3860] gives 1.45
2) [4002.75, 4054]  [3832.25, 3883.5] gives 1.39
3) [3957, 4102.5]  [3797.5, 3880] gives 1.33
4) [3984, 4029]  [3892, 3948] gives 1.27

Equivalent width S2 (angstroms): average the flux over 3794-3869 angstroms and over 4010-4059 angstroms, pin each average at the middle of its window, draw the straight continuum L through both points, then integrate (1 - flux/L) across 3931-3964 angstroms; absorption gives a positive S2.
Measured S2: 5.7 angstroms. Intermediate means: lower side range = 26.6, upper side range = 35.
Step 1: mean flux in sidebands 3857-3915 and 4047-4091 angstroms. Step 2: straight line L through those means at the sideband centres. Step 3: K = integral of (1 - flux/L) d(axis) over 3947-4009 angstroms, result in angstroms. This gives 6.0 angstroms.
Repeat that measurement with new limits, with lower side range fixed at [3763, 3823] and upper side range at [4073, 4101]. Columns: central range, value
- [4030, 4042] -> -0.3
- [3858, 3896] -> 2.4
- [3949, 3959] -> 0.8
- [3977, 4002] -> 0.8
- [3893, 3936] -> 3.9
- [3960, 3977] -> 5.2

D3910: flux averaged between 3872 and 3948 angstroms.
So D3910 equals 27.8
